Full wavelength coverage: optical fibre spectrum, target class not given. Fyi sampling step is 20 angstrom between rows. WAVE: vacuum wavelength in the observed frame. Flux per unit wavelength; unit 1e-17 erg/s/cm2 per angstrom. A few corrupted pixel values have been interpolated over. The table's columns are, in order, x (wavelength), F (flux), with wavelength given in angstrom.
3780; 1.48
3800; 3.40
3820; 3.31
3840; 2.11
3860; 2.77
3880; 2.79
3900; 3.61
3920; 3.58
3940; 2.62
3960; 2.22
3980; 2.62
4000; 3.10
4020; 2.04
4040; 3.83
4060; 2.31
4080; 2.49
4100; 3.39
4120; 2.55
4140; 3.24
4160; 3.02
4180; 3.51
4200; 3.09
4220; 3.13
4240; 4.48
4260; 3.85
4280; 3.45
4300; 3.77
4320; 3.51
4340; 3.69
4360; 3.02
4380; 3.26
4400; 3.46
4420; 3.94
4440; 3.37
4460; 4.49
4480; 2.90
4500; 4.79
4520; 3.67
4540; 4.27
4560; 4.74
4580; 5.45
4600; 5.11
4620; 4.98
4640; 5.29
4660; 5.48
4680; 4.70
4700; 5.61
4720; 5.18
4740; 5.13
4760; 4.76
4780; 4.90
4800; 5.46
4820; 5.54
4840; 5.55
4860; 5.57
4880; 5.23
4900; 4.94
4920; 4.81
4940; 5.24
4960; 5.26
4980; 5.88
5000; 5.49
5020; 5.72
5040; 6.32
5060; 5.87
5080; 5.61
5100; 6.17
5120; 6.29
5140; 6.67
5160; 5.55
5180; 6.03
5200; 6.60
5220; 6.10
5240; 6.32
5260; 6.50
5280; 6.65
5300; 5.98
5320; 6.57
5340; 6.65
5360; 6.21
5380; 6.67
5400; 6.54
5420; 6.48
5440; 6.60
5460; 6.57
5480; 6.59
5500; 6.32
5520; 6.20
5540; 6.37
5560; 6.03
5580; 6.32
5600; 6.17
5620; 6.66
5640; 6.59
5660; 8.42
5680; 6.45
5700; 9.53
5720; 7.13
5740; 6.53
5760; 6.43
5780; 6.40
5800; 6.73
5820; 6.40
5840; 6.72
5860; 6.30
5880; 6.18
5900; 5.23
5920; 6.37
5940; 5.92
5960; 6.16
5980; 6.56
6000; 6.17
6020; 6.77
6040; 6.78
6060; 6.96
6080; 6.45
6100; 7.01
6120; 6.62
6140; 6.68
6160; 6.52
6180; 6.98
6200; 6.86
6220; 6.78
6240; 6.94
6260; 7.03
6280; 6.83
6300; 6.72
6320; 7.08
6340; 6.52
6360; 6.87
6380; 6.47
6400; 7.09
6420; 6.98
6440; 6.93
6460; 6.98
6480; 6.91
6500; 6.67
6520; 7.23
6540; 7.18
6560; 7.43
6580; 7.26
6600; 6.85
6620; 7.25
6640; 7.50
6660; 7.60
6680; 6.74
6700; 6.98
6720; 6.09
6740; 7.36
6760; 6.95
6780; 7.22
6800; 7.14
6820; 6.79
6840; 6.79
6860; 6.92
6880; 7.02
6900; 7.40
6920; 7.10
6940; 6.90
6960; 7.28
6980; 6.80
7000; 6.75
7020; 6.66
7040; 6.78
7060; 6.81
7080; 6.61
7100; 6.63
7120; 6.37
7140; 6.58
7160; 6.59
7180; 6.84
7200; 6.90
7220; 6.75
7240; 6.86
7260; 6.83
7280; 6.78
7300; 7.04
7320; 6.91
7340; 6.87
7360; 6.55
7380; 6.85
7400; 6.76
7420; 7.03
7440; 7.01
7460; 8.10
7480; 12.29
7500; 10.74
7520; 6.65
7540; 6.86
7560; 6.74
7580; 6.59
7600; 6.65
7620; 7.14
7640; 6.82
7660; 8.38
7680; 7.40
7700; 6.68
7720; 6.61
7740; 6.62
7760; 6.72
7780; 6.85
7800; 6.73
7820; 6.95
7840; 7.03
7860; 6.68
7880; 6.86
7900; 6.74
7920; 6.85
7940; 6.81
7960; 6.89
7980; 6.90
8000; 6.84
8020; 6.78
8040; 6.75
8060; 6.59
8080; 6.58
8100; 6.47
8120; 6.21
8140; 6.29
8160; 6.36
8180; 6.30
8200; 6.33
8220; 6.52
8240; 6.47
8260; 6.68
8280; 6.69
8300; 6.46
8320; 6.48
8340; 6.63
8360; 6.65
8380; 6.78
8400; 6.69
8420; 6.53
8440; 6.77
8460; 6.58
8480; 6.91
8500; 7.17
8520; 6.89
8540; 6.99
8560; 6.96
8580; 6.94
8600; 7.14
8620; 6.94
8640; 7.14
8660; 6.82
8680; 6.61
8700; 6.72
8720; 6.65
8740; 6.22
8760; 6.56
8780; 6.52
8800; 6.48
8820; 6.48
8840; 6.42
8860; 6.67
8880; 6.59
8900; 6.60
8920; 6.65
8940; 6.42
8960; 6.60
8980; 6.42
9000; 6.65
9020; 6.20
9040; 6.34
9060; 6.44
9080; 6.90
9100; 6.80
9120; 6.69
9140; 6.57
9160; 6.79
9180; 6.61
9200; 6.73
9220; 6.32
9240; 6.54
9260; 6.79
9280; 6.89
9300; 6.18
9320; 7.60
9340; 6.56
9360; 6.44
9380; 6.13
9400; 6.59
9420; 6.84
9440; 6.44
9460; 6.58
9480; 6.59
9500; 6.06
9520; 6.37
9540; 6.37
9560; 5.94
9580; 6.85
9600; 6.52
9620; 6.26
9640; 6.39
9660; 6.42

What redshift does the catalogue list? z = 0.14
